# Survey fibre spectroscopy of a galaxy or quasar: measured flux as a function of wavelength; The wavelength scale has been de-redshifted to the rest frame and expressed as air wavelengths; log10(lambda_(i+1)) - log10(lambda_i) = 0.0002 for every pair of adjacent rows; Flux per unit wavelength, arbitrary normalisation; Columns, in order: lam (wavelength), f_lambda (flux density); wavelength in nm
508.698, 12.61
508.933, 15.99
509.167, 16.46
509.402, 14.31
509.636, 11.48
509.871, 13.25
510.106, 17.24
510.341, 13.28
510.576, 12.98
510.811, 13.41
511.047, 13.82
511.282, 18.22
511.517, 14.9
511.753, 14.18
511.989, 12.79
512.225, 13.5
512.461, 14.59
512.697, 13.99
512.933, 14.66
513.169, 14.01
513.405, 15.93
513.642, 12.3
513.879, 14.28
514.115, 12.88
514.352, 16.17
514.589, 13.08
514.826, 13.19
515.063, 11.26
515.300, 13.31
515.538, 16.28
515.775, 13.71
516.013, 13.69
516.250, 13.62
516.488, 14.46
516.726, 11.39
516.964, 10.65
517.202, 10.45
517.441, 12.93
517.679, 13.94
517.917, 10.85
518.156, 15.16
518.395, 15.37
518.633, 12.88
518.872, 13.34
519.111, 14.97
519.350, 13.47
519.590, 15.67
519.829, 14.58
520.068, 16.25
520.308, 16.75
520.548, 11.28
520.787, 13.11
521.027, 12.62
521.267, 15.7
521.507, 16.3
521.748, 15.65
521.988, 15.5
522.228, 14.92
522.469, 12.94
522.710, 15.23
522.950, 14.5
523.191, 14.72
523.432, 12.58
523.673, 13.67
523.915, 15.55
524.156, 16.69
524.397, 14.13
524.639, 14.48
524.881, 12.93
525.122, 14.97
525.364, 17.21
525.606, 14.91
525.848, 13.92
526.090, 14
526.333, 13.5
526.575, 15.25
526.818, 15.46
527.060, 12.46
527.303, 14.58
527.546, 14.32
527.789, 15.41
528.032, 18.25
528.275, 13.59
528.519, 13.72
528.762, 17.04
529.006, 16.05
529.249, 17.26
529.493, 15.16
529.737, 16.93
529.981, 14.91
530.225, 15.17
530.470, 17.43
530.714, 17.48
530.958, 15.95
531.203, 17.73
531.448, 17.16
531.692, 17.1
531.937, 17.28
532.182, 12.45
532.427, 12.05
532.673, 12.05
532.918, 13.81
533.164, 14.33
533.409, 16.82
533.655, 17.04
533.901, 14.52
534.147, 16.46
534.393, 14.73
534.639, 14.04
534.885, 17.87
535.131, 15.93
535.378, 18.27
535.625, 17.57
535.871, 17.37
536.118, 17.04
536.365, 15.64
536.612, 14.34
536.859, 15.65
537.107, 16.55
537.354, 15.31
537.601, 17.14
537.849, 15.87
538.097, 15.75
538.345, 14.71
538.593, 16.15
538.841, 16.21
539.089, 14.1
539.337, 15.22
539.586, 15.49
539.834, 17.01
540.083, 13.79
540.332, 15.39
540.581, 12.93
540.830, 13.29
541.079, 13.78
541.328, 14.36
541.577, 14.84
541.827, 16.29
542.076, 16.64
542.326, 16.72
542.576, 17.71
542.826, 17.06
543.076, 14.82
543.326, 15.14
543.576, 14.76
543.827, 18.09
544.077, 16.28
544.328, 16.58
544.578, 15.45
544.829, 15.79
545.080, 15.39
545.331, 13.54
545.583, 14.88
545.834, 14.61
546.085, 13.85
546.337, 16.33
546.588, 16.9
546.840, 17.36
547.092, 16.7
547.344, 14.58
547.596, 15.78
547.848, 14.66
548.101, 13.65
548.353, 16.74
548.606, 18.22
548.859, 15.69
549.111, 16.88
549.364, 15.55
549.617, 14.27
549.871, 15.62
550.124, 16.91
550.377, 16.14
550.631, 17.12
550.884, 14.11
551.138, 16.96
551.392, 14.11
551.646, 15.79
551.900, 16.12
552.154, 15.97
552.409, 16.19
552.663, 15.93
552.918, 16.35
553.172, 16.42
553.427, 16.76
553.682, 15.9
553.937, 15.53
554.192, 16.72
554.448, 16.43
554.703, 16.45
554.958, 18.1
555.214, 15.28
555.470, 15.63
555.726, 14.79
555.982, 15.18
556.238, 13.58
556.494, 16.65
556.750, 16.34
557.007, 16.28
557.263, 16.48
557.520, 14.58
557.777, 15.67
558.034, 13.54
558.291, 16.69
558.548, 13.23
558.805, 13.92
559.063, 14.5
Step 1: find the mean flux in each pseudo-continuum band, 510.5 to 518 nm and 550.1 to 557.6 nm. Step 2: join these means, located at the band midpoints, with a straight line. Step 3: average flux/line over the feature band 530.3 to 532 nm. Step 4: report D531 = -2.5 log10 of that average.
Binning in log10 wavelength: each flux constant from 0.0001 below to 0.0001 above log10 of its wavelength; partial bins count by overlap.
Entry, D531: -0.17 mag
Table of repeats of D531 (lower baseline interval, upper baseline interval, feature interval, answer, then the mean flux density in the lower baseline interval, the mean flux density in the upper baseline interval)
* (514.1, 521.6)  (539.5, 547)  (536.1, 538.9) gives -0.05 mag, 13.7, 15.5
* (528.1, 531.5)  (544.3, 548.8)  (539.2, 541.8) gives 0.08 mag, 16.1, 15.6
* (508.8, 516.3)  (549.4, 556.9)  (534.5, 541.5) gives -0.02 mag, 14.1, 15.9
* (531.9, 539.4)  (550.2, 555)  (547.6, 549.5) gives 0.01 mag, 15.5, 16.1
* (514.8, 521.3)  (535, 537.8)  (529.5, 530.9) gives -0.05 mag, 13.6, 16.4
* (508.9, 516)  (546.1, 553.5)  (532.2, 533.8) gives 0.07 mag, 14.2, 16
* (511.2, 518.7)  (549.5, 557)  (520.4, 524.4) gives -0.02 mag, 13.7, 15.9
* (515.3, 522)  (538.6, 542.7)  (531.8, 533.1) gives 0.09 mag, 13.9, 15.3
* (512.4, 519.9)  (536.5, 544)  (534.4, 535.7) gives -0.10 mag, 13.6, 15.5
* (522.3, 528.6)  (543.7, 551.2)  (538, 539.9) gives -0.01 mag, 14.6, 15.8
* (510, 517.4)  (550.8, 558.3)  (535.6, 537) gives -0.09 mag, 13.8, 15.8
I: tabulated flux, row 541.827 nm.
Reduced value 16.29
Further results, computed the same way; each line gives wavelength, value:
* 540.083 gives 13.79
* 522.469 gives 12.94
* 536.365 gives 15.64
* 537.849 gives 15.87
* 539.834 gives 17.01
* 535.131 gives 15.93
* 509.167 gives 16.46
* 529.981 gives 14.91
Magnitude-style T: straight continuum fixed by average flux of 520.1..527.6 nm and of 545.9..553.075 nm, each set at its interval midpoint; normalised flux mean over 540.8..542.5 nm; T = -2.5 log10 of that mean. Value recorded 0.01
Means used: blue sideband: 14.5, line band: 15.3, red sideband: 15.9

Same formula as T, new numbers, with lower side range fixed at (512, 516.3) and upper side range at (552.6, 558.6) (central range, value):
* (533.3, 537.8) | -0.09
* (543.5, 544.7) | -0.07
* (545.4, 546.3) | 0.06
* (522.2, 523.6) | 0.02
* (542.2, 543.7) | -0.06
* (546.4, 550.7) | -0.04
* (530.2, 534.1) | -0.06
